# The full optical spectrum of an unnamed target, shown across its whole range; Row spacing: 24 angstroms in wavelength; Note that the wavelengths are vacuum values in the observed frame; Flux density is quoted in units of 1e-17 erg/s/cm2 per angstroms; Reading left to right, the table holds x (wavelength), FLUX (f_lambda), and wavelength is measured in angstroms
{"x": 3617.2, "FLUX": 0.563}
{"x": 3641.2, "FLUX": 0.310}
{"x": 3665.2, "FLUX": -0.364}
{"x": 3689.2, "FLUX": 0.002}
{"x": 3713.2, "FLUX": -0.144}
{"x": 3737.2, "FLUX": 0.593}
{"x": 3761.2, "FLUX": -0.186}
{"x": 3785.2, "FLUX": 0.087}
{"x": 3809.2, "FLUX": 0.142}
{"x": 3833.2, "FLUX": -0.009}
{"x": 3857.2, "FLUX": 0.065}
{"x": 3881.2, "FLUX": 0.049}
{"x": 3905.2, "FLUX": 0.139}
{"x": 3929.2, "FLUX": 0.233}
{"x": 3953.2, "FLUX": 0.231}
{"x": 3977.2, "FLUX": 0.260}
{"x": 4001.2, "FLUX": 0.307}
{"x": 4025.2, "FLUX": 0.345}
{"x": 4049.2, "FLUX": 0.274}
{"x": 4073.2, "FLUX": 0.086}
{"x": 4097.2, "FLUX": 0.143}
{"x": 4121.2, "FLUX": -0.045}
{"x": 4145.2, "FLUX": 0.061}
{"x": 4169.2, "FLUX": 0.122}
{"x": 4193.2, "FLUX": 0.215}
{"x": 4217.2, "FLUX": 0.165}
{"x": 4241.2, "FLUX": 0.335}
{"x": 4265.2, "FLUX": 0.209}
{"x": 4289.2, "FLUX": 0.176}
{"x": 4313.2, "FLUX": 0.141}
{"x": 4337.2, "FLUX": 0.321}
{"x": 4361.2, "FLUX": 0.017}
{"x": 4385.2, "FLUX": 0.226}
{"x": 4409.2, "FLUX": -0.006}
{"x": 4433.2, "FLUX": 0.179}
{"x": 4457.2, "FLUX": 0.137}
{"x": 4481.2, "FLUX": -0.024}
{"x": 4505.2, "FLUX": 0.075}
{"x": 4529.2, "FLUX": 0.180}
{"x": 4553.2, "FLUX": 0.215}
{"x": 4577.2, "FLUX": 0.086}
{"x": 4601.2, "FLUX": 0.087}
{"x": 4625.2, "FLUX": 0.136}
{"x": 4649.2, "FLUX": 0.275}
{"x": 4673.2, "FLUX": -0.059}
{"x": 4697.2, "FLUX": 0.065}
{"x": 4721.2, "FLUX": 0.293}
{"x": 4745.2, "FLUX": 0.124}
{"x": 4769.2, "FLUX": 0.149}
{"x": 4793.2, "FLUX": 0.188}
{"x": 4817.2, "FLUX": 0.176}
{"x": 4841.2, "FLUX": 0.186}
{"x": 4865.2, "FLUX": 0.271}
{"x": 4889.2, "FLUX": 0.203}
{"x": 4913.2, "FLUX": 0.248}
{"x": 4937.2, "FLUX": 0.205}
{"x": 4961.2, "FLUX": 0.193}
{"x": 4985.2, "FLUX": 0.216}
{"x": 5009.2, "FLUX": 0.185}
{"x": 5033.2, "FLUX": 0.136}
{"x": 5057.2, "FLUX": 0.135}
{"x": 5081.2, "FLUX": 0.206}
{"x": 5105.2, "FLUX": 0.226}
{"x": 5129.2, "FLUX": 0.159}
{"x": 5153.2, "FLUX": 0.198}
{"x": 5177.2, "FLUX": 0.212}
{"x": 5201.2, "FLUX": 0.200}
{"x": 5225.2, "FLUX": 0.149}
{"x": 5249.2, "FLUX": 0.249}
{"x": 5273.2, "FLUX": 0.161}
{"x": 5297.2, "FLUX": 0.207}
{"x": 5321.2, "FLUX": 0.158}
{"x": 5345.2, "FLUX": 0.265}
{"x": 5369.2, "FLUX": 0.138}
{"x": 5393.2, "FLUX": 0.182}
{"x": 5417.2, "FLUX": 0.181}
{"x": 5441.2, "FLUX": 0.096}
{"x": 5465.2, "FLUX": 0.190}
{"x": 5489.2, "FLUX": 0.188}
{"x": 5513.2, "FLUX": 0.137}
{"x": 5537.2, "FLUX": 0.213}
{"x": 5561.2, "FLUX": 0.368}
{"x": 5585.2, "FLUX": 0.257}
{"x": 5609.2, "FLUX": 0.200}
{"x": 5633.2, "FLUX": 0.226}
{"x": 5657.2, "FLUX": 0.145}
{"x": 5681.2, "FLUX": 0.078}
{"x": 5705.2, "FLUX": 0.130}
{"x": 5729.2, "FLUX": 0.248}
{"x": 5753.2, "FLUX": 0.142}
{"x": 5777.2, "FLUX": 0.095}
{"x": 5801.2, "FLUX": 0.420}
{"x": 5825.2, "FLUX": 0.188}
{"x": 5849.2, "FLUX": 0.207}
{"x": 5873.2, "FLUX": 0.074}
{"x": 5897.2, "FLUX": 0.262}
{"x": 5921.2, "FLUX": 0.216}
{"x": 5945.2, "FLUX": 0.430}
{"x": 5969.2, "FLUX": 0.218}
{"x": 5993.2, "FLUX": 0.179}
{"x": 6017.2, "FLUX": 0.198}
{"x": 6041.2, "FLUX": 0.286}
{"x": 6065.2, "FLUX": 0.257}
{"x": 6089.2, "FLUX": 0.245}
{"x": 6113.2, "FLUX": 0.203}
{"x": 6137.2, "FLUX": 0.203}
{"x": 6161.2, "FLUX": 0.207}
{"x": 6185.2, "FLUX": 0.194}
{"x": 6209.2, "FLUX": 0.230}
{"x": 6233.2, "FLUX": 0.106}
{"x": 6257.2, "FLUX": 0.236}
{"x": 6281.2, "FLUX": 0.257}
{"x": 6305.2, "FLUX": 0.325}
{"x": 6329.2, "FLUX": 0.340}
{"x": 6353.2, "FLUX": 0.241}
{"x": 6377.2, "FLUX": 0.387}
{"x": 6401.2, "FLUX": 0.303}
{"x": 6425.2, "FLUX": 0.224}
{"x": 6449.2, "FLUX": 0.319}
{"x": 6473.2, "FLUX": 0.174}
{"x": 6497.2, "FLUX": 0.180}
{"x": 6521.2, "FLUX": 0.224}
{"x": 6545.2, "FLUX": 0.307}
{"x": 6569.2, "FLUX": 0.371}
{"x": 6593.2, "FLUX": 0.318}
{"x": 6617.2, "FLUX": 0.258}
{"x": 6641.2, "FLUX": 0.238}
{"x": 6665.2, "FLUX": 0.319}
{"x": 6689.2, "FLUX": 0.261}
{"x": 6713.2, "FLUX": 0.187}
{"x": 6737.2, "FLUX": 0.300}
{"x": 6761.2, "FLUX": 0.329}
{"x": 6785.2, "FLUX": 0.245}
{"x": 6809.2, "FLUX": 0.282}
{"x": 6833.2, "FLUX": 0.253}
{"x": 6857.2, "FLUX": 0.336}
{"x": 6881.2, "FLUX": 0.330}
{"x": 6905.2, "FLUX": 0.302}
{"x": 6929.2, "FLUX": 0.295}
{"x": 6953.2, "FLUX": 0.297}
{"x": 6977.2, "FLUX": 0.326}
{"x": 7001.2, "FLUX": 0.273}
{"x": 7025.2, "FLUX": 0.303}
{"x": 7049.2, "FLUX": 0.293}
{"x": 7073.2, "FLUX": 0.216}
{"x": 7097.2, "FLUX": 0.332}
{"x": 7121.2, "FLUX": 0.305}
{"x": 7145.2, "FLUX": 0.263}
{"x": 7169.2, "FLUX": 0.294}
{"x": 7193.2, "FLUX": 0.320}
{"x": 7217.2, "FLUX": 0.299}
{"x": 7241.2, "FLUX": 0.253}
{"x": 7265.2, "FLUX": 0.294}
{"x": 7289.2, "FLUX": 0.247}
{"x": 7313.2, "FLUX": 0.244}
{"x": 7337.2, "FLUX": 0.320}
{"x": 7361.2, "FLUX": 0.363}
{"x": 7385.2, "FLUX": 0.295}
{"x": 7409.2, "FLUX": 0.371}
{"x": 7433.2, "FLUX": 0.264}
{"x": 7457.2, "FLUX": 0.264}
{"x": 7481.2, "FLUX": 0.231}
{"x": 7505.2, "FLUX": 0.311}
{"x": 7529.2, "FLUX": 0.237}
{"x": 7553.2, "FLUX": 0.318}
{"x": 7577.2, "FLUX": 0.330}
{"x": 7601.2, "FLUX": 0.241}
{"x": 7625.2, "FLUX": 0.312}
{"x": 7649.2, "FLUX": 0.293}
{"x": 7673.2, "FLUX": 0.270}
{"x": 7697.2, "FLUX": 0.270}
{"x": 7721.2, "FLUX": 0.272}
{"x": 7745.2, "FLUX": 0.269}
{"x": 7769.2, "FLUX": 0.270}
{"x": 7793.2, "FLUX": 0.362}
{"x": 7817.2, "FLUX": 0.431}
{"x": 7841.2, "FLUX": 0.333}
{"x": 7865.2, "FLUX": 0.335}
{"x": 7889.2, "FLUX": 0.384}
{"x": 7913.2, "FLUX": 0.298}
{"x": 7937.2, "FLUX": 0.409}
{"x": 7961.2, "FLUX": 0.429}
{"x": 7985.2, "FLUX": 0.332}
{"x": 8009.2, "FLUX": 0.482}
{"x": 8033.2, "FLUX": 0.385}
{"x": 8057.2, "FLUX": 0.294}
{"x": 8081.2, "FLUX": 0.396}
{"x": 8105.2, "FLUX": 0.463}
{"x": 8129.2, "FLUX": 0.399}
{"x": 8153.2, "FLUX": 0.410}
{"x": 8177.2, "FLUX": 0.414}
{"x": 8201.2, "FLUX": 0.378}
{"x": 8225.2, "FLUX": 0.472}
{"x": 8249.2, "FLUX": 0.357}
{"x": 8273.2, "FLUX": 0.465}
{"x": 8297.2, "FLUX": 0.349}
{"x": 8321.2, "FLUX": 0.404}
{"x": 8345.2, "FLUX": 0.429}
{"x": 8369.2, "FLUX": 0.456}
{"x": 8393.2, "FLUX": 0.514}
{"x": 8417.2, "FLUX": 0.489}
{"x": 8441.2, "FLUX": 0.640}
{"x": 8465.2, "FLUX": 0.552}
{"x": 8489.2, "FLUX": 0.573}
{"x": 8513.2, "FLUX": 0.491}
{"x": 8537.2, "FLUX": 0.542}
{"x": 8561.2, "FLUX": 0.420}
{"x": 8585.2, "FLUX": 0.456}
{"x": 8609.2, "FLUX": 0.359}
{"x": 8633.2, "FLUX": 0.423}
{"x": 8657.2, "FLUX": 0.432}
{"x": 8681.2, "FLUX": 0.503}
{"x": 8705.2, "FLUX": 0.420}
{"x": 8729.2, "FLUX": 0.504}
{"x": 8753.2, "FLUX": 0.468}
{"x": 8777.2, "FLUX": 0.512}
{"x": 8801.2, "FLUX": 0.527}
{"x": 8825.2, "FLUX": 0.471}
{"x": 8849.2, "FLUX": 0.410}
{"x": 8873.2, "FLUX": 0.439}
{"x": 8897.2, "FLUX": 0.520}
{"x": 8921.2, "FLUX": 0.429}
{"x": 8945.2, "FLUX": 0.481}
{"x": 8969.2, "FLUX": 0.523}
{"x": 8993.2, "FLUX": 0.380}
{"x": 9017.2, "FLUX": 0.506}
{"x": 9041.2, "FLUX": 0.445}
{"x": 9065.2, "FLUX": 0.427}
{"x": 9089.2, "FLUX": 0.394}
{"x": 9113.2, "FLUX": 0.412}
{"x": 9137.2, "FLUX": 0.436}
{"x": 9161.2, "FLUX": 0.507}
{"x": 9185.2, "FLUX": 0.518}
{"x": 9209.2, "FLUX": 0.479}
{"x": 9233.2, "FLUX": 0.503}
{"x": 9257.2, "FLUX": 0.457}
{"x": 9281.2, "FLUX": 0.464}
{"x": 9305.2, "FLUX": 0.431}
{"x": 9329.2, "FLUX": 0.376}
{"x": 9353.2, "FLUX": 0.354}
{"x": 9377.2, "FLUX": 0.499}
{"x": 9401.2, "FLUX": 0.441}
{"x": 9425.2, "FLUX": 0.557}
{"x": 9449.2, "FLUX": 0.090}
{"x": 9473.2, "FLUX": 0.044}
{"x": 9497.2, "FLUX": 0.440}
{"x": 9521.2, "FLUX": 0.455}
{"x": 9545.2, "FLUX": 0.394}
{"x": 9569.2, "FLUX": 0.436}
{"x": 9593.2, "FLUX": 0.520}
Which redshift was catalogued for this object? 1.098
